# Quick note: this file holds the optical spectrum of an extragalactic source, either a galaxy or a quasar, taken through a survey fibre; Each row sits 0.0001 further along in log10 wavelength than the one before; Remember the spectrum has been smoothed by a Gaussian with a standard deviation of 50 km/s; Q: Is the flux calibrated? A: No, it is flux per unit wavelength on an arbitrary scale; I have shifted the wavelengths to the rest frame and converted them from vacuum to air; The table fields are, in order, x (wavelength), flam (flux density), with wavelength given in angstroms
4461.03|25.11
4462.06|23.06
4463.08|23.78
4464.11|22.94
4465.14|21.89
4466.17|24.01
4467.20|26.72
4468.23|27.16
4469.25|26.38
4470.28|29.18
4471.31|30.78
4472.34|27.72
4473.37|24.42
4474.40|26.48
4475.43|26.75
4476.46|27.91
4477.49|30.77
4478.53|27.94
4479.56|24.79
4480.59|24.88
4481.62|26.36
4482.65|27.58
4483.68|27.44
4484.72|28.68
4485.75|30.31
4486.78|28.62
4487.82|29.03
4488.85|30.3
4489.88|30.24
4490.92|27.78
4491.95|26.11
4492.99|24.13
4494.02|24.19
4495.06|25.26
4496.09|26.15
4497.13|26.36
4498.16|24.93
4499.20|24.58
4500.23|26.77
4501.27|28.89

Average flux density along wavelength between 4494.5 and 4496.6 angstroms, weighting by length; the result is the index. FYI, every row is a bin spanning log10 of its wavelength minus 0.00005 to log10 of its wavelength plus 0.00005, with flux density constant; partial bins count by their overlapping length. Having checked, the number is 25.7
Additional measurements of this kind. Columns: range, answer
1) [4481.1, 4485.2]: 27.5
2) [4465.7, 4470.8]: 26.7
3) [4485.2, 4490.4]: 29.7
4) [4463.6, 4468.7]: 24.5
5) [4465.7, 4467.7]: 25.4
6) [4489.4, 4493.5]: 27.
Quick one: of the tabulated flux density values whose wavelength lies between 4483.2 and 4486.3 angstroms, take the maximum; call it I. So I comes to 30.31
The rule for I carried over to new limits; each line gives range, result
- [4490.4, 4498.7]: 27.78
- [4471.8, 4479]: 30.77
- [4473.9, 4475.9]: 26.75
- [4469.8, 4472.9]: 30.78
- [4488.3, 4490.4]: 30.3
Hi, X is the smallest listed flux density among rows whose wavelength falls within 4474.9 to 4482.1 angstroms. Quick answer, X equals 24.79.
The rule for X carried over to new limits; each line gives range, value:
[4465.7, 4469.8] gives 24.01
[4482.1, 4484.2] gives 27.44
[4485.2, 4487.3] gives 28.62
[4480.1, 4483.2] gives 24.88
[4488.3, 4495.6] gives 24.13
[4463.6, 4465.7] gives 21.89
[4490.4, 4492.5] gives 26.11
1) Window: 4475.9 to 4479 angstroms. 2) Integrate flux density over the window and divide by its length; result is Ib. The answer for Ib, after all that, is 28.8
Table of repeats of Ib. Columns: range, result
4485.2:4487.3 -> 29.5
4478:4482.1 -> 26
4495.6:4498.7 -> 25.8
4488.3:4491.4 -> 29.5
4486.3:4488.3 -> 28.7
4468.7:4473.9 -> 27.7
